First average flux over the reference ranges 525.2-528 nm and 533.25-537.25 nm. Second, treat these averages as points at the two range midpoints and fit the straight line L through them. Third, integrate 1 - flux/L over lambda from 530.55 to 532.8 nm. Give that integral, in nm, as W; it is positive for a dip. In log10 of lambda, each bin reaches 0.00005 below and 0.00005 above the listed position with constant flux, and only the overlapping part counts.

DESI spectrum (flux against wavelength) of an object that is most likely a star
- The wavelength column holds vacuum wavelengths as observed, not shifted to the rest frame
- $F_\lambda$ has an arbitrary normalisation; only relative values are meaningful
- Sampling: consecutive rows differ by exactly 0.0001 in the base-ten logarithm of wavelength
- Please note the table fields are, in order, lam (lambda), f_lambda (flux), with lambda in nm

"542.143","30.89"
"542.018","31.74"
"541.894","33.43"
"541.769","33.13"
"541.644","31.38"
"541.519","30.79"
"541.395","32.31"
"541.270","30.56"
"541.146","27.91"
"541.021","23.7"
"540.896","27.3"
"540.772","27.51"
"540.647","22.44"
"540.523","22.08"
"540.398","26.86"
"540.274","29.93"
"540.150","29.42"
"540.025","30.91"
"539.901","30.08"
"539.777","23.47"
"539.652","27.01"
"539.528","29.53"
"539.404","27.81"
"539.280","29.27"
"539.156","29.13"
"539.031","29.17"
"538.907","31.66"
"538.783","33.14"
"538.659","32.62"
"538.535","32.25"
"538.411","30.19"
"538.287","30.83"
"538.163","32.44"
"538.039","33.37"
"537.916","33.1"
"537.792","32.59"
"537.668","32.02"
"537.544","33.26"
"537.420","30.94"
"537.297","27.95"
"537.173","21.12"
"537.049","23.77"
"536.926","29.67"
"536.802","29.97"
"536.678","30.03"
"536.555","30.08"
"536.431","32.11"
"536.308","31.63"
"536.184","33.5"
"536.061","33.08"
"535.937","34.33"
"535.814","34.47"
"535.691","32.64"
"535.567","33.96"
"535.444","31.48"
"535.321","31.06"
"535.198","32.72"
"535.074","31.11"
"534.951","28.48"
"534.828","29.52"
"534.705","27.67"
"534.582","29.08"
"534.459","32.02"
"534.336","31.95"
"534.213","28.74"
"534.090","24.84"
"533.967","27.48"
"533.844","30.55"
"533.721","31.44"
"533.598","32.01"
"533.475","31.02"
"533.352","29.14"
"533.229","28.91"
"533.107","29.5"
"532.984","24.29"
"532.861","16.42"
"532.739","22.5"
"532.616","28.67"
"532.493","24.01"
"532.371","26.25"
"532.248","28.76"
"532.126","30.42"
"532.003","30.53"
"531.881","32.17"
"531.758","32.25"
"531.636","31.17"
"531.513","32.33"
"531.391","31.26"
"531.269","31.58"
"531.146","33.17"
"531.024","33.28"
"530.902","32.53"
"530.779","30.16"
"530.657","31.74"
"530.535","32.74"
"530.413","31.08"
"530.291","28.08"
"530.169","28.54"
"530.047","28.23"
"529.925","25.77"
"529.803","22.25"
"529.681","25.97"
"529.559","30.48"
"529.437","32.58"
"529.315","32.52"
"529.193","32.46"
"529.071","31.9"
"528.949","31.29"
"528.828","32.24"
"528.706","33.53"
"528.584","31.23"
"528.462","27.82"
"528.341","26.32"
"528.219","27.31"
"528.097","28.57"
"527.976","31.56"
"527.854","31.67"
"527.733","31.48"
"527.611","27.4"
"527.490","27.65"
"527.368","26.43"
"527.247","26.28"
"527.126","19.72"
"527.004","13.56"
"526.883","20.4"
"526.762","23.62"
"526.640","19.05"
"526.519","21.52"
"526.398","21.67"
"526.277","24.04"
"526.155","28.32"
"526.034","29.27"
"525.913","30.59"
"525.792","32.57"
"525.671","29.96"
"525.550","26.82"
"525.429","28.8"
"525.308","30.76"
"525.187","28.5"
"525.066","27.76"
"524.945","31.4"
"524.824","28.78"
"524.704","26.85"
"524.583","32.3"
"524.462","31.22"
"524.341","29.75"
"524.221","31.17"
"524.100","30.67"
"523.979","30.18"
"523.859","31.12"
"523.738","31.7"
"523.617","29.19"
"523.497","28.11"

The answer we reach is -0.13 nm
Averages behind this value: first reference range 26.2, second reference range 30.3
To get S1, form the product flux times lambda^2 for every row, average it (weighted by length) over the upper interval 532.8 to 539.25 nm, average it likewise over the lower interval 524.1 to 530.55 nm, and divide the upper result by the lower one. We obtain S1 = 1.1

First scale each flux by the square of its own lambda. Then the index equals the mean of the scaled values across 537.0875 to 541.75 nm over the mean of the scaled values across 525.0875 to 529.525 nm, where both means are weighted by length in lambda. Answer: 1.1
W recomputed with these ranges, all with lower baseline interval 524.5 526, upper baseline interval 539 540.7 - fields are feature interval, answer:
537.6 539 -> -0.22 nm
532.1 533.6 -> 0.09 nm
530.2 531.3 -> -0.10 nm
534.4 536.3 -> -0.23 nm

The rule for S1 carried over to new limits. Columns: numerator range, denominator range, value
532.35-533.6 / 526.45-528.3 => 1.07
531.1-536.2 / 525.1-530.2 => 1.11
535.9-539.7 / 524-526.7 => 1.13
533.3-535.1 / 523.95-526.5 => 1.06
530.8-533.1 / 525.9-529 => 1.11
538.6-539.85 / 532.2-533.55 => 1.14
